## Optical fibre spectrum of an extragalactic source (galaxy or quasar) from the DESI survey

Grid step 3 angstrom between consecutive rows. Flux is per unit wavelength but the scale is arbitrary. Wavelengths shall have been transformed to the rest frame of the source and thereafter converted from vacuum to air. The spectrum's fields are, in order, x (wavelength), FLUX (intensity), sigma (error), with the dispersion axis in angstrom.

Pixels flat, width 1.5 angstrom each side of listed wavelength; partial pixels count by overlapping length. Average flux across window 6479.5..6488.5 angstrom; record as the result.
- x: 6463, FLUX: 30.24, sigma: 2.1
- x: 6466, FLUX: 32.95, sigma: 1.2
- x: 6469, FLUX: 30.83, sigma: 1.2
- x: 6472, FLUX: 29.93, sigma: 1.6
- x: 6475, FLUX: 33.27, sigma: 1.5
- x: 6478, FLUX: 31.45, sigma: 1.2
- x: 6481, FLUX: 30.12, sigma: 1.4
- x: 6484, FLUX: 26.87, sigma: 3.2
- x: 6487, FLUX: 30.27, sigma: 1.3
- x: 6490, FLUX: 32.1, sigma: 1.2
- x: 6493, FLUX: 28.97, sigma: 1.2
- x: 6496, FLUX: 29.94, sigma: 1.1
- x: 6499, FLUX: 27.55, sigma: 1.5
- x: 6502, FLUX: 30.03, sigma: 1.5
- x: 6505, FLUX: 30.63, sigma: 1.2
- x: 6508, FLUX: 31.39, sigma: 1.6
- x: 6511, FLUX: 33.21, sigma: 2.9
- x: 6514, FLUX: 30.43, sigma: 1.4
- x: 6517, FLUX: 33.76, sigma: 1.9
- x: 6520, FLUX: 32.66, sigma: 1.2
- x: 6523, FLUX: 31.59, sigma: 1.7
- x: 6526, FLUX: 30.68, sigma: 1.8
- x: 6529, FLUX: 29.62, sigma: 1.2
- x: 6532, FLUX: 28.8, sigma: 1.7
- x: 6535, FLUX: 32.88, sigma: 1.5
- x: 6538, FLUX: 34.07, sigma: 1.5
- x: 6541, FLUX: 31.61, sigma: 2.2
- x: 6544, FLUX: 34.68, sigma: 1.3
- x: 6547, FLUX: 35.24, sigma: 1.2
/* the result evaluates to 29.1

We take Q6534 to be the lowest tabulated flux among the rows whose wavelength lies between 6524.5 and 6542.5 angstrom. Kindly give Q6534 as 28.8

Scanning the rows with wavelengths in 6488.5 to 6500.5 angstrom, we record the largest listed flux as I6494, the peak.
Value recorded 32.1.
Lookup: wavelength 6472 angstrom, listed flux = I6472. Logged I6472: 29.93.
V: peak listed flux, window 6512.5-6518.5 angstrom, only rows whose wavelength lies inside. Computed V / 33.76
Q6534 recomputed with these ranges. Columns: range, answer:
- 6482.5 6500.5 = 26.87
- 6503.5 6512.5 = 30.63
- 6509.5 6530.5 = 29.62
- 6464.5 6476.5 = 29.93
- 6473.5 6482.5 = 30.12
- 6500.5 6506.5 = 30.03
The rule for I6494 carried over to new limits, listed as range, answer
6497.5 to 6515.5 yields 33.21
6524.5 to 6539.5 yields 34.07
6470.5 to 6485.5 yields 33.27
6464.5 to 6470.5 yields 32.95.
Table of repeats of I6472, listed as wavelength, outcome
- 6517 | 33.76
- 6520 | 32.66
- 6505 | 30.63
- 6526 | 30.68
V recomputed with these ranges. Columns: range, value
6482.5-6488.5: 30.27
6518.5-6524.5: 32.66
